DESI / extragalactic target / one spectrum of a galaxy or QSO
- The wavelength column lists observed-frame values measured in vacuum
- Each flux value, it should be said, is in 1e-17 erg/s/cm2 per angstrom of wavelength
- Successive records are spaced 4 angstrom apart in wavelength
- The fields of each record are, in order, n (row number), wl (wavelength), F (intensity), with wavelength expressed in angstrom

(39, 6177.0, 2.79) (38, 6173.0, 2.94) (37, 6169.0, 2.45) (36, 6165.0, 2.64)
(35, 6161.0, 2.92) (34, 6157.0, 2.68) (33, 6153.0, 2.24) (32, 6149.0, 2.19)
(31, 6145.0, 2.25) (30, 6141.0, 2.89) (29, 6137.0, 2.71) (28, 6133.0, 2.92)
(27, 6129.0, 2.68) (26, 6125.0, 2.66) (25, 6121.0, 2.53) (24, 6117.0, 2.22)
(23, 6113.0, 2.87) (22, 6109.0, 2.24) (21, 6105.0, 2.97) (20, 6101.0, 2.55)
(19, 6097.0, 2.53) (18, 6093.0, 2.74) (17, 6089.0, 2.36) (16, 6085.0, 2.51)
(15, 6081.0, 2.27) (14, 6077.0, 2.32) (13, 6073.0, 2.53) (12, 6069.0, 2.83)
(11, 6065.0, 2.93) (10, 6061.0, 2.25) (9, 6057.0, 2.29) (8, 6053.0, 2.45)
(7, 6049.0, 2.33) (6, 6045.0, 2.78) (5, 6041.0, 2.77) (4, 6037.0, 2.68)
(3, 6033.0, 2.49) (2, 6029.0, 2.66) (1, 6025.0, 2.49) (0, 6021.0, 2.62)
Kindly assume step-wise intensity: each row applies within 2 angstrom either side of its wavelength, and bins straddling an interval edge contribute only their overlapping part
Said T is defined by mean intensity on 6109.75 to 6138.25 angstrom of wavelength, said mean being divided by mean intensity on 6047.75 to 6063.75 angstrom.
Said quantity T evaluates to 1.12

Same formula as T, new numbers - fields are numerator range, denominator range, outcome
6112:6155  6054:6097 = 1.02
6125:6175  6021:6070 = 1.02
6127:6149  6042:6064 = 1.08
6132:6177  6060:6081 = 1.02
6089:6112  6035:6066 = 1.02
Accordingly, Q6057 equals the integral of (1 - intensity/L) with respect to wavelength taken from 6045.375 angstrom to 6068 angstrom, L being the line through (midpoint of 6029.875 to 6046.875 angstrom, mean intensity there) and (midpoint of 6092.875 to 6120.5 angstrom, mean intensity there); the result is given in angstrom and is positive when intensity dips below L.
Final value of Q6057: 1.36 angstrom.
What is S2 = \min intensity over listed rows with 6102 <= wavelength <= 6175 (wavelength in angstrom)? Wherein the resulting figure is 2.19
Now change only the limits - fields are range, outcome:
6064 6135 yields 2.22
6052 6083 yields 2.25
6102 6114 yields 2.24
